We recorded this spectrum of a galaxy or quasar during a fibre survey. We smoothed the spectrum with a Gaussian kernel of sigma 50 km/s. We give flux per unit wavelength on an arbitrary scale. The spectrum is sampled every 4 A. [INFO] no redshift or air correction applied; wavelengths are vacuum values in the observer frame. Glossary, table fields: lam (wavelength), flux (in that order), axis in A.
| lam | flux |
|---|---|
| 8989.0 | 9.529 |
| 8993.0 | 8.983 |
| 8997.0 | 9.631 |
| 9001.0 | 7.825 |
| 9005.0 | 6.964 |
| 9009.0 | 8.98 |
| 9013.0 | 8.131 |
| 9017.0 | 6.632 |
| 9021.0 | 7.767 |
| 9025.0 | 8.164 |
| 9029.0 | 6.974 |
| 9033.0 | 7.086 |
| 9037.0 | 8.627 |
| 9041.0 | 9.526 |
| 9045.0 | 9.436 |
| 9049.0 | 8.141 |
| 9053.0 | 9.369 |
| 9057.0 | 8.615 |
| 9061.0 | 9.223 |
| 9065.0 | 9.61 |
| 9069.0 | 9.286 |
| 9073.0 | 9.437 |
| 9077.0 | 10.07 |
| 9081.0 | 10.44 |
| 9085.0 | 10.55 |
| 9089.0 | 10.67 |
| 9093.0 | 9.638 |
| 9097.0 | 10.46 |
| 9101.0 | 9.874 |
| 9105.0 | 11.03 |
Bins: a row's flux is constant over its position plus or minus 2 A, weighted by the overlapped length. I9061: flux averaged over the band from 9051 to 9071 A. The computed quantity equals 9.22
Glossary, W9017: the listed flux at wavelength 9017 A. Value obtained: 6.632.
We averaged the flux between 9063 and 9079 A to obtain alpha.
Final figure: 9.6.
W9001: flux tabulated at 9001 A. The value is 7.825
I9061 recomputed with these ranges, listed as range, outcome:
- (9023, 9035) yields 7.41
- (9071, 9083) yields 9.98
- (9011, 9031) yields 7.53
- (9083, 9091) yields 10.6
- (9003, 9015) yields 8.03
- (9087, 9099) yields 10.3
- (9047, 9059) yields 8.71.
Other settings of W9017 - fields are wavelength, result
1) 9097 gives 10.46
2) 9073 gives 9.437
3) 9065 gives 9.61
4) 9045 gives 9.436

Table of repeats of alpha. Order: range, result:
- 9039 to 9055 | 9.12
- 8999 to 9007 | 7.39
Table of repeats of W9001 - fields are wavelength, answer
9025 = 8.164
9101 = 9.874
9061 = 9.223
